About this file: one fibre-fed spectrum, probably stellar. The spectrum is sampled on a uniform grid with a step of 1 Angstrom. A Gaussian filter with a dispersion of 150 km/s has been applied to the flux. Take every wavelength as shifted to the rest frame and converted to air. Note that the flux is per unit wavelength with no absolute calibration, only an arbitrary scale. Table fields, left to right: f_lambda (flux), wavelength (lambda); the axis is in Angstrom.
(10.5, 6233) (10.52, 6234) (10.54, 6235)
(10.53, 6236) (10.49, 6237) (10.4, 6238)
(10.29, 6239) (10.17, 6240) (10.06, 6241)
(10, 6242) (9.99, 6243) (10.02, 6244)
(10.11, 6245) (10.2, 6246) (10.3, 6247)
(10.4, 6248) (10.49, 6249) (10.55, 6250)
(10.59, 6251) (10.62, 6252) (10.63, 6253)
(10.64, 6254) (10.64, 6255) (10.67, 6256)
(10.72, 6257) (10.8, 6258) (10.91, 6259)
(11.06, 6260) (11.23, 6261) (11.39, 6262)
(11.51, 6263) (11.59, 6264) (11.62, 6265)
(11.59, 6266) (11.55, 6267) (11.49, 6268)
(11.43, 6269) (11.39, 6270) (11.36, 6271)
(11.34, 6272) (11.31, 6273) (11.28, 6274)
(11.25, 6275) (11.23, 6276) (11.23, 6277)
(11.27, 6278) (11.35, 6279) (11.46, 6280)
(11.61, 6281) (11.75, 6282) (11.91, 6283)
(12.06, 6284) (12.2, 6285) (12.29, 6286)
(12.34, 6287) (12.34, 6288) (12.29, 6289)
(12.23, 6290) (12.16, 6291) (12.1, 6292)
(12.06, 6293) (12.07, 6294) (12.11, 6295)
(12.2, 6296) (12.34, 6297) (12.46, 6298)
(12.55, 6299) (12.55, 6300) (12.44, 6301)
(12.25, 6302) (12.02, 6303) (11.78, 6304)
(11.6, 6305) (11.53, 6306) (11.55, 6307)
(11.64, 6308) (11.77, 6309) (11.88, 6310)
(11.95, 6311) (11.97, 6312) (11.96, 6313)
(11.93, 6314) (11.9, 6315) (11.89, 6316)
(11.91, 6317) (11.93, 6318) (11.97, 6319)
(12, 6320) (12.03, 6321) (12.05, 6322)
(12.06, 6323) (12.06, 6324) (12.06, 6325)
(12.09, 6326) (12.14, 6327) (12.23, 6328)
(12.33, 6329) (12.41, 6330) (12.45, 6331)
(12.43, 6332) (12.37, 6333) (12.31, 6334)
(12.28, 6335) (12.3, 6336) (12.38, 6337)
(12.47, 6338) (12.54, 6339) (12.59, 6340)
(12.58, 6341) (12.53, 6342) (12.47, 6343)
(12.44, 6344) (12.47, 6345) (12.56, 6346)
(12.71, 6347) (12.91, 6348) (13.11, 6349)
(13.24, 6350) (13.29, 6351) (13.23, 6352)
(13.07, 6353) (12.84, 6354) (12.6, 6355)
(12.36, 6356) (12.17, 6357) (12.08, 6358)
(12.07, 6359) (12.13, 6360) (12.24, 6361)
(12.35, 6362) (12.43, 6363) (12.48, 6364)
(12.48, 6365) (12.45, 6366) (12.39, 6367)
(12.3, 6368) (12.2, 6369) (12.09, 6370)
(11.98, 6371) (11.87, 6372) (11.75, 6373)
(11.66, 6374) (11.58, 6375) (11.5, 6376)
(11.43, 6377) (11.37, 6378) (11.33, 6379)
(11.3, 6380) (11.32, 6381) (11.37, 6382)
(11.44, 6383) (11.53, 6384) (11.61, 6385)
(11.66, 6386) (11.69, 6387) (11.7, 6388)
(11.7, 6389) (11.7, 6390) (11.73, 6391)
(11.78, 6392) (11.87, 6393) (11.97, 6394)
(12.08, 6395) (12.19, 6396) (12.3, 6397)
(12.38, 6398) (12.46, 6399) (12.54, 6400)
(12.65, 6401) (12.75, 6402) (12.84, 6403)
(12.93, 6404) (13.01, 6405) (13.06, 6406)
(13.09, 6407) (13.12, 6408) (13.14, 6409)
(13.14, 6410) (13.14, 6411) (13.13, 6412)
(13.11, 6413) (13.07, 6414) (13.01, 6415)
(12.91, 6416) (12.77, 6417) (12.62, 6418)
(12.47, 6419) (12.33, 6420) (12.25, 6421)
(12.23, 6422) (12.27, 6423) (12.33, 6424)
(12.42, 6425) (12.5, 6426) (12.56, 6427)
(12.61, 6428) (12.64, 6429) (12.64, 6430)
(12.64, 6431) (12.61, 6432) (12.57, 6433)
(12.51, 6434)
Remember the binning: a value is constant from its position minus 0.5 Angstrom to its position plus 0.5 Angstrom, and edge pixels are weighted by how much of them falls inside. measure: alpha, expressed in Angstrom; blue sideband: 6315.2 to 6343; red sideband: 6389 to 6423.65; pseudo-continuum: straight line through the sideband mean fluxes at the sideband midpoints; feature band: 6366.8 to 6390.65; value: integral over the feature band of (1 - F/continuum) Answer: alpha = 1.5 Angstrom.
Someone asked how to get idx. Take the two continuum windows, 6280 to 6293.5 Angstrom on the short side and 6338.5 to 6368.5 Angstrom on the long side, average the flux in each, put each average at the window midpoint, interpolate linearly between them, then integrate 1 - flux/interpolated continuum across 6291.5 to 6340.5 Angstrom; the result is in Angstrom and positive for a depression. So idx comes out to 0.7 Angstrom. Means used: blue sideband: 12.1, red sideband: 12.6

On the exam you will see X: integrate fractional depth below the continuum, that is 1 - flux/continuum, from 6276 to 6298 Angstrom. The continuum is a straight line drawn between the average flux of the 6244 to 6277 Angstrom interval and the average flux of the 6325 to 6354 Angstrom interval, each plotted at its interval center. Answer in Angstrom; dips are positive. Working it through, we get -0.9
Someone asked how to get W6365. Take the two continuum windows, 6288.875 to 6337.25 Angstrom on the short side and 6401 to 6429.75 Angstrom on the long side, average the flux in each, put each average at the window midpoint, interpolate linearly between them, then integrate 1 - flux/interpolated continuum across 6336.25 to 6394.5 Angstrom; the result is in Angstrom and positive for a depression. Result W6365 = 1.3 Angstrom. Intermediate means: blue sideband 12.1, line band 12.2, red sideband 12.8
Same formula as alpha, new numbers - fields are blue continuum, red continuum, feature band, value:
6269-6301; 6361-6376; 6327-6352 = -1.1 Angstrom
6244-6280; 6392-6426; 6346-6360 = -0.8 Angstrom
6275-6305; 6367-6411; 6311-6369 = -1.5 Angstrom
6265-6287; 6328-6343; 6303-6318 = 0.3 Angstrom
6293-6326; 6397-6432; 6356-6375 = 0.3 Angstrom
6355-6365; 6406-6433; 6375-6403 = 1.5 Angstrom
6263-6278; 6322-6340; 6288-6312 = -0.5 Angstrom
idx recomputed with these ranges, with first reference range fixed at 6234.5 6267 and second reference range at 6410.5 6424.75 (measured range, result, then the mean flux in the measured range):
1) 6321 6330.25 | -0.46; 12.1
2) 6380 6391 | 0.65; 11.6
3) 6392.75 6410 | -0.20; 12.6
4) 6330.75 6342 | -0.70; 12.4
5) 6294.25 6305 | -0.94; 12.2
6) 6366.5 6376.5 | 0.16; 11.9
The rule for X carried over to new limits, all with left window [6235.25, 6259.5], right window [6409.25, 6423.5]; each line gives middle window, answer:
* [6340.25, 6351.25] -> -0.9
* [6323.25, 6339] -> -1.0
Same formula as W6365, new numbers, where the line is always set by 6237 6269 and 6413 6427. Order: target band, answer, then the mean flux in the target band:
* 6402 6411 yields -0.4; 13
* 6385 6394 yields 0.4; 11.7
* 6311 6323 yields -0.6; 12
